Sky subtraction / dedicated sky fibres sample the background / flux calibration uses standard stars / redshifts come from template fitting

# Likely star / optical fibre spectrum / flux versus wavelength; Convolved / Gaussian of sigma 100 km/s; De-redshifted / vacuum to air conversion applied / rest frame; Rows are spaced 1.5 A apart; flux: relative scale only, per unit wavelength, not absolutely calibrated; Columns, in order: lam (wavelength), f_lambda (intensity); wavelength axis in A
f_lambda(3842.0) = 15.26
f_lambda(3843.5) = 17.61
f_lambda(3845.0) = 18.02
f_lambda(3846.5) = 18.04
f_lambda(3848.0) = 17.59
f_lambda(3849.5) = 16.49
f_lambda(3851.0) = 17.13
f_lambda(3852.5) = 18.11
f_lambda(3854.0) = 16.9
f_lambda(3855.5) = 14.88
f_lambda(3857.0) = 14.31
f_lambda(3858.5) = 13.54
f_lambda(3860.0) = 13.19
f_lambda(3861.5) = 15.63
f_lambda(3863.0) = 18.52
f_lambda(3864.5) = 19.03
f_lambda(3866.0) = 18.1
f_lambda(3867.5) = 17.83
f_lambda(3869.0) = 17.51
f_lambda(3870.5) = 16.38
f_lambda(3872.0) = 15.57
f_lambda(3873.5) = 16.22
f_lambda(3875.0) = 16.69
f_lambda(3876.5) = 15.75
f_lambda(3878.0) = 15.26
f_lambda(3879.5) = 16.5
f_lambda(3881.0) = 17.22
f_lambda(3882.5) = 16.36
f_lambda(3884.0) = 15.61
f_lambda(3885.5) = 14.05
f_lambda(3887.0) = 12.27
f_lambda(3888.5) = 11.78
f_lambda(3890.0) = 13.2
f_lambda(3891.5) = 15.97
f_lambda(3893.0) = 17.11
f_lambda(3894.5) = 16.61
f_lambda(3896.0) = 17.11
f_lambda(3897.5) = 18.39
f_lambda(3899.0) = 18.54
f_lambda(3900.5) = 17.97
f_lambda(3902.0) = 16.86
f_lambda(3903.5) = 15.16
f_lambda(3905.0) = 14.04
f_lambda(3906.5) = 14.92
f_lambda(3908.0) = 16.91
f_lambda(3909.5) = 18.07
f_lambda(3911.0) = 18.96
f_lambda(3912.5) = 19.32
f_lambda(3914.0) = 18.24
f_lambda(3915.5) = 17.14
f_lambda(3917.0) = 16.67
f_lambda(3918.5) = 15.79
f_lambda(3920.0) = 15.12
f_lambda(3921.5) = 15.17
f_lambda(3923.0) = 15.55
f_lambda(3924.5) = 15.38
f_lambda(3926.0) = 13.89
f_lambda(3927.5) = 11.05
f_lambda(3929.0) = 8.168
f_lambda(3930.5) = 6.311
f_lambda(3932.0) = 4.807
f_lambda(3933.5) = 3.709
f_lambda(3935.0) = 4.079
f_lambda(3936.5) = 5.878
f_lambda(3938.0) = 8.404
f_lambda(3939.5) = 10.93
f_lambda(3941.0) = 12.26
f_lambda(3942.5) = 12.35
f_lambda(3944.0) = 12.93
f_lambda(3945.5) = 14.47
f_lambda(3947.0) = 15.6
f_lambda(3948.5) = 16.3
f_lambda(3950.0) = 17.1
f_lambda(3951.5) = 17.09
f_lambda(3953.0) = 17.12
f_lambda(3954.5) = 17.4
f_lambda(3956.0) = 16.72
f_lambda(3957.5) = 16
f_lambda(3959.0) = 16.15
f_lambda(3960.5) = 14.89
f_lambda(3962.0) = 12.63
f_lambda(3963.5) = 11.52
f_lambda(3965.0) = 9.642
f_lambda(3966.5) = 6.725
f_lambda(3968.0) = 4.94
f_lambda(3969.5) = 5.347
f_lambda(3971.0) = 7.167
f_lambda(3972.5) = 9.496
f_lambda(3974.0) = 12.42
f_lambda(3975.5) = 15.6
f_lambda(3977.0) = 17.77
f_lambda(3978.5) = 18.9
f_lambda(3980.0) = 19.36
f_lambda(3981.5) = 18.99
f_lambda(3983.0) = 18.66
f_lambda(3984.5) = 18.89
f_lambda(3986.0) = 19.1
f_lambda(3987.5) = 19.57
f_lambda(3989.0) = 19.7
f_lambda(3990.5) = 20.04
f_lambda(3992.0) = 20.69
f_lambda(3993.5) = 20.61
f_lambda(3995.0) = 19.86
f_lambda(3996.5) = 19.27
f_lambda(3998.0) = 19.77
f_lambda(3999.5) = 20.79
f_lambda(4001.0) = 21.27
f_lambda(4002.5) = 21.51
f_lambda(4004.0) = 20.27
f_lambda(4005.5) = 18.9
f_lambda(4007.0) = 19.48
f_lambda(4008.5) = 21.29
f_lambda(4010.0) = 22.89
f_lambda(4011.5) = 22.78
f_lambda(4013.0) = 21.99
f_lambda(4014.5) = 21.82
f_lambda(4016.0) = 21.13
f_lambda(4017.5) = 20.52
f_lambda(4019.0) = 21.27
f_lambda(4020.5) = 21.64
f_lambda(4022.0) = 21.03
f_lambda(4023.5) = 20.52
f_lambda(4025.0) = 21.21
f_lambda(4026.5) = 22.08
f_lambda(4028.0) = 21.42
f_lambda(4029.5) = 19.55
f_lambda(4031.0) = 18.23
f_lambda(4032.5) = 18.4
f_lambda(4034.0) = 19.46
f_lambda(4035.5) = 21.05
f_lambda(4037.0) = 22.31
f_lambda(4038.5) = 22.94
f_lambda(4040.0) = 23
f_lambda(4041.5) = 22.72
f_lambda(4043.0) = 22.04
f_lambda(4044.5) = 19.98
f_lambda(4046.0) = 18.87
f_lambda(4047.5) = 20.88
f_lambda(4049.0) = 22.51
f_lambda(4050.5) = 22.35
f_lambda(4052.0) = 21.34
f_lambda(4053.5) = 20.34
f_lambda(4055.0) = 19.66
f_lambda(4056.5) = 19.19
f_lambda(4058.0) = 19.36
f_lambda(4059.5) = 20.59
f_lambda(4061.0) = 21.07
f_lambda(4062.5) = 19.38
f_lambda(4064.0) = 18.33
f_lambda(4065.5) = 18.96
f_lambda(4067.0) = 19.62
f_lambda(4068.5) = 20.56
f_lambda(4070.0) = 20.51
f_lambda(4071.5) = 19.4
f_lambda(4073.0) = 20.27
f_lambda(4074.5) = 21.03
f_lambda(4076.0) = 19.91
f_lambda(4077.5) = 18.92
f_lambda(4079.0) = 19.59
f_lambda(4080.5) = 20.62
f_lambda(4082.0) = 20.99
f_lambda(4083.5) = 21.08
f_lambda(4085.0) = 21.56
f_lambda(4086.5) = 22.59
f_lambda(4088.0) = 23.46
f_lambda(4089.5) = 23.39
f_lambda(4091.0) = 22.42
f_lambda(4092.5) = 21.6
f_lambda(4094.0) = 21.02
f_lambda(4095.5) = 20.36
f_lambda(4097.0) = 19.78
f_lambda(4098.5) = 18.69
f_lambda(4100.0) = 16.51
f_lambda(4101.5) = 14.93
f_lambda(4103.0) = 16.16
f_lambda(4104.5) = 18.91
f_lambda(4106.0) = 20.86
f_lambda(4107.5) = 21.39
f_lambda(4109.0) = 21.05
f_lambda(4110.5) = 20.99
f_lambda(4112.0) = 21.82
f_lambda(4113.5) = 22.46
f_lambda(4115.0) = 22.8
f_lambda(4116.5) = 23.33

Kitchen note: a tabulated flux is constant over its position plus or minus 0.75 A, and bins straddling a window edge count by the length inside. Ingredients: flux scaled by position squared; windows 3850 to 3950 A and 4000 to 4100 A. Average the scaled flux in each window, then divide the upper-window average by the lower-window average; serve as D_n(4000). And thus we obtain 1.52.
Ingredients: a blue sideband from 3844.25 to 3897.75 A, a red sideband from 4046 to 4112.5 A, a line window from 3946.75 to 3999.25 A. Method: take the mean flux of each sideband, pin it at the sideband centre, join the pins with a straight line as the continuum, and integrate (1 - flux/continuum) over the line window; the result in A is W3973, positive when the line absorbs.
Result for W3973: 7.00 A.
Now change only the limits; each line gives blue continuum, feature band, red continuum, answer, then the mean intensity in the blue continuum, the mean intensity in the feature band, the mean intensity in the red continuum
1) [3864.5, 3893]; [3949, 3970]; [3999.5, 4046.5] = 6.1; 15.8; 13.2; 21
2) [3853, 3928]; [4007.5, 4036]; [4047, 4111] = -2.9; 16.1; 20.9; 20.3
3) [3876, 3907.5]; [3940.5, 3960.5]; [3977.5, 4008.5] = 2.9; 15.8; 15.5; 19.8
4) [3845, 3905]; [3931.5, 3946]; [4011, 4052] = 7.4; 16.2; 8.96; 21.2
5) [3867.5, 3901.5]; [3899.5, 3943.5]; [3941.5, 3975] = 4.1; 16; 13.2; 12.9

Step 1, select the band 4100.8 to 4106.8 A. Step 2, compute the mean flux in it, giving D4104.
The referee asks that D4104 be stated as 17.8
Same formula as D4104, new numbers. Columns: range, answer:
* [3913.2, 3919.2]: 17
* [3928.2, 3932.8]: 6.45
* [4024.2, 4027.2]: 21.6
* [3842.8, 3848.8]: 17.8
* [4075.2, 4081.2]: 19.8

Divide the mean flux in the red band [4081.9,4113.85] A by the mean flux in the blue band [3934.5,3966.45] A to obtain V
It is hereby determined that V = 1.55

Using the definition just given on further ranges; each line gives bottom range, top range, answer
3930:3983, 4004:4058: 1.69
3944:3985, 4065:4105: 1.41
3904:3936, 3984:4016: 1.53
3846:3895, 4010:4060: 1.31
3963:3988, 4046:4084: 1.47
